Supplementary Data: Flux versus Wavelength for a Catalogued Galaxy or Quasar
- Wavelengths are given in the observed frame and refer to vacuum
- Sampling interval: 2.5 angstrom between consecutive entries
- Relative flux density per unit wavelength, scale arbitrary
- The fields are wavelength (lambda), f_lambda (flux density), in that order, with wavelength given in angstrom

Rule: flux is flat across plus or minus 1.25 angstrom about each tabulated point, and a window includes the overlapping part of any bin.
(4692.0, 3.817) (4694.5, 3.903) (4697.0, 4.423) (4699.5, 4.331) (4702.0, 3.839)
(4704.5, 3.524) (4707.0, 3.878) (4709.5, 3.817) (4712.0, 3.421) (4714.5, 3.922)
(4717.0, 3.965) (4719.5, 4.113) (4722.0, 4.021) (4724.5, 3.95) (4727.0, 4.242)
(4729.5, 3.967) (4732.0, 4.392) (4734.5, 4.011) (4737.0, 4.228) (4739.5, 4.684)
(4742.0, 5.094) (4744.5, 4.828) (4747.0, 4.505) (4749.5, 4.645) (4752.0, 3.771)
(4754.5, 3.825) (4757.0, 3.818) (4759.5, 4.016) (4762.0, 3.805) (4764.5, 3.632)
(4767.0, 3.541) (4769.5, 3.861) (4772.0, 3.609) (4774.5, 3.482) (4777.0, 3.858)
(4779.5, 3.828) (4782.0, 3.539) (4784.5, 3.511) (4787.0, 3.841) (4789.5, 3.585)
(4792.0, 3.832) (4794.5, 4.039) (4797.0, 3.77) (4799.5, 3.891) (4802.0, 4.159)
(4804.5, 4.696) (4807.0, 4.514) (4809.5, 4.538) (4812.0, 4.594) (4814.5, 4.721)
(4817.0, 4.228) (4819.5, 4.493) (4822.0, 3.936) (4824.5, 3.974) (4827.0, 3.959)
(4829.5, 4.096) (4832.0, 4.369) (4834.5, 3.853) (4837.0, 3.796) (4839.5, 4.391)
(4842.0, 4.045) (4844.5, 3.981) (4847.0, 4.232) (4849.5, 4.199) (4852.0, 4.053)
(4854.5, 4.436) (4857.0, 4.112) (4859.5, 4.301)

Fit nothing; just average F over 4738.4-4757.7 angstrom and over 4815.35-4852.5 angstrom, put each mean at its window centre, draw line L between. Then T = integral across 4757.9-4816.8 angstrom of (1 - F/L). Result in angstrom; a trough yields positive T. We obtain 4.4 angstrom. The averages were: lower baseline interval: 4.41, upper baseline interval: 4.11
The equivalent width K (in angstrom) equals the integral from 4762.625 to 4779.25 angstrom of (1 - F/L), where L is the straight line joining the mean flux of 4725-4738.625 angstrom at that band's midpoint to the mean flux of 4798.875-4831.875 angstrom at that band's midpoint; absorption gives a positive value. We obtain 2.2 angstrom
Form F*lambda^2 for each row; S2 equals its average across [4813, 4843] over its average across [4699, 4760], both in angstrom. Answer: 1.05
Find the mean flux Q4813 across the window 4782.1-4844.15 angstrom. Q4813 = 4.11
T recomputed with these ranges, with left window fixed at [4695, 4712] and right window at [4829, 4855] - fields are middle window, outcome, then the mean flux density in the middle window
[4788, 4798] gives 0.6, 3.81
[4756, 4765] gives 0.4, 3.83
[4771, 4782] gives 1.0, 3.68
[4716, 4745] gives -2.3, 4.28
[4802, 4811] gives -1.0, 4.52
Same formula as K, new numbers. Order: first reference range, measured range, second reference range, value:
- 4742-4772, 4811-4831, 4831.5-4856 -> -0.7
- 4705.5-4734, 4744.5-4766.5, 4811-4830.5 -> 0.2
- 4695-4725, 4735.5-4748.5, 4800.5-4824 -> -1.8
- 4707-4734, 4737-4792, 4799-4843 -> 1.6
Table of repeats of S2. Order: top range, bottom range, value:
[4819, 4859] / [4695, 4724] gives 1.11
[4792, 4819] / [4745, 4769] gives 1.10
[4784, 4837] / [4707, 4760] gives 1.03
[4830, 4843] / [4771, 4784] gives 1.15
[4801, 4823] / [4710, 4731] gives 1.17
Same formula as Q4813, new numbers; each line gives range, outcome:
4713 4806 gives 4.01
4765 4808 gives 3.85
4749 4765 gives 3.91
